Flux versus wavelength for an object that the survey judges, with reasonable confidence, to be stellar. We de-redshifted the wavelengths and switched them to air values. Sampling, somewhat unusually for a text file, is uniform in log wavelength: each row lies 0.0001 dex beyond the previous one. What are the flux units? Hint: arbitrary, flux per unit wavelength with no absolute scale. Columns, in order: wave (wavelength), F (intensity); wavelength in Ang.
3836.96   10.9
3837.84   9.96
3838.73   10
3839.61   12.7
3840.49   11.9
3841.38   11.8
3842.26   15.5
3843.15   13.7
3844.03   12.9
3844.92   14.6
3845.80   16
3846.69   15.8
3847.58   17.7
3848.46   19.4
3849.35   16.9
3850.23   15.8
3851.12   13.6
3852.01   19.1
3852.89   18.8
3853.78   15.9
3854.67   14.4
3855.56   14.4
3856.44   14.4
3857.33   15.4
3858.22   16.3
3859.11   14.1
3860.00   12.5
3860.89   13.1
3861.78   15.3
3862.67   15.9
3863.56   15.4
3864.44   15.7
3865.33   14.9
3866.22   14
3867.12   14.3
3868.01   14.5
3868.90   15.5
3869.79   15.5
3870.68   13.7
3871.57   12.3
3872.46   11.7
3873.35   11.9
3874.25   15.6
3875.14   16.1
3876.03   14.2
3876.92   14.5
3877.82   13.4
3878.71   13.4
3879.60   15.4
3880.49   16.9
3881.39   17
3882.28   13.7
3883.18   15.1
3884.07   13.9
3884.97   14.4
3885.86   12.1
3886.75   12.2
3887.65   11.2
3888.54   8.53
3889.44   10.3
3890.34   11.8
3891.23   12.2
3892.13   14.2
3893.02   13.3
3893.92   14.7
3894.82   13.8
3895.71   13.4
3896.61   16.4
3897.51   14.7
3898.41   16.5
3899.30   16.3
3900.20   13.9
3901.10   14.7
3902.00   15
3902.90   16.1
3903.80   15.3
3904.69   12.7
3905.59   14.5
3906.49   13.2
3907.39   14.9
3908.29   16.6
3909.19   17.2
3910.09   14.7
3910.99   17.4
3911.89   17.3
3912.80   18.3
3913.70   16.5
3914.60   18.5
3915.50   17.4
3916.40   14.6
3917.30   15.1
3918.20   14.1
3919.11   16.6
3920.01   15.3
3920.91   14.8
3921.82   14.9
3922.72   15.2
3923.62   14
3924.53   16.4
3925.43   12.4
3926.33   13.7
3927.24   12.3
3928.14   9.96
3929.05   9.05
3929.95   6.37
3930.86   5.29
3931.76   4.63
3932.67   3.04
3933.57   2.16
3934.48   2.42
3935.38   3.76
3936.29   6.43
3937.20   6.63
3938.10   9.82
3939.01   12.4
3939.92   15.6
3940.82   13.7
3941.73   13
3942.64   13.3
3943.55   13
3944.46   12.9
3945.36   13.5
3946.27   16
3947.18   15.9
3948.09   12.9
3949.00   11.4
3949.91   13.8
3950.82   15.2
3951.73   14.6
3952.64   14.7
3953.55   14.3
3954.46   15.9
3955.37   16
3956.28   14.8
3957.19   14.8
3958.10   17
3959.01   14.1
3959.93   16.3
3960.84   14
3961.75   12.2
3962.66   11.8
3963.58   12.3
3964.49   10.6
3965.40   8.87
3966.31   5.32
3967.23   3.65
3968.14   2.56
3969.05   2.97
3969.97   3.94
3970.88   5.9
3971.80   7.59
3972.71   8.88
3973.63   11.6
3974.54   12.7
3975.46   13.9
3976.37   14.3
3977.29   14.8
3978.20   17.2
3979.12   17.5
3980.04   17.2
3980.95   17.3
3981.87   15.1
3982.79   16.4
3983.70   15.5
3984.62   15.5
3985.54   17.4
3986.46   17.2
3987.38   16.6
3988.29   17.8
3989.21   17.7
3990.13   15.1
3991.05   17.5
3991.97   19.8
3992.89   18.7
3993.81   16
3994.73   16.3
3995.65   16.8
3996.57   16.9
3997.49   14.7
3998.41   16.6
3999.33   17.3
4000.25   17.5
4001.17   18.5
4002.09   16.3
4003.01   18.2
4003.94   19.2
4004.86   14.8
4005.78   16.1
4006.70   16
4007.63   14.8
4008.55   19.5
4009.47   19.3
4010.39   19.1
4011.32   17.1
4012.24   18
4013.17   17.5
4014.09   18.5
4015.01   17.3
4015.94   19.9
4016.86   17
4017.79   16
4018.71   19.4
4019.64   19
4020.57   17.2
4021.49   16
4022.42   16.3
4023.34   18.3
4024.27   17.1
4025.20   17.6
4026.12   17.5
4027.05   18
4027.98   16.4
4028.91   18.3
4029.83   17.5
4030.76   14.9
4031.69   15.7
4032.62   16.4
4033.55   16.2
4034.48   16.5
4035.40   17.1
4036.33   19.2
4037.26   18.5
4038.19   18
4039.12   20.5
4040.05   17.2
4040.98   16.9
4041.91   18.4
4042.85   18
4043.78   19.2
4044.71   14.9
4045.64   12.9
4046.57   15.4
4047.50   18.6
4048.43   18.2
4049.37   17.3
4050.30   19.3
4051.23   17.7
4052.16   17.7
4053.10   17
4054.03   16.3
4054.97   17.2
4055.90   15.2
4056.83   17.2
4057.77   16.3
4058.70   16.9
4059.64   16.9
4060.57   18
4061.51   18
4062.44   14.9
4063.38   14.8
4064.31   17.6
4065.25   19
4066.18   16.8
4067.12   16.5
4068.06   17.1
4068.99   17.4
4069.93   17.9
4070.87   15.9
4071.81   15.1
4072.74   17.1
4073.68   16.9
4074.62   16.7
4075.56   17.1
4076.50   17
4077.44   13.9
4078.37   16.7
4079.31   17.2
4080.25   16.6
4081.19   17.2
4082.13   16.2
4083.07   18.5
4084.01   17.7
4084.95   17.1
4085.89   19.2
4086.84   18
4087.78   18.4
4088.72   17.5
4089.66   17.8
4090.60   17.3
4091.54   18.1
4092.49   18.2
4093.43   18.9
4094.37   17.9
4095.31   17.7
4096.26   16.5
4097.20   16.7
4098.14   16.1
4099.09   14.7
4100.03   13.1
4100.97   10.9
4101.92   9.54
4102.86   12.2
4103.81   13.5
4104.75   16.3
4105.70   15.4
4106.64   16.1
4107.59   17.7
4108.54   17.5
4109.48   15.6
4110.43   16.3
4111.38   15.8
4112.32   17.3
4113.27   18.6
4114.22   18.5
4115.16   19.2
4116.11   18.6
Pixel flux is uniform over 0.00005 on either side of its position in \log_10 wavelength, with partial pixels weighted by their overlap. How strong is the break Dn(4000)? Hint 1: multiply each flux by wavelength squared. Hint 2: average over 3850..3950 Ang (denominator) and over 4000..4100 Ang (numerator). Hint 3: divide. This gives 1.37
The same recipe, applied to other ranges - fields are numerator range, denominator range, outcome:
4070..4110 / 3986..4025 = 0.98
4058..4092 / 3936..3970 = 1.50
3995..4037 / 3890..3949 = 1.39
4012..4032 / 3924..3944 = 1.95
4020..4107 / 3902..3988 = 1.39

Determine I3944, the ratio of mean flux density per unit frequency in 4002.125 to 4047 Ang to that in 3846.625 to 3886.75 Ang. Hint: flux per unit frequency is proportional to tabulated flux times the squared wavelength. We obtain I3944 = 1.26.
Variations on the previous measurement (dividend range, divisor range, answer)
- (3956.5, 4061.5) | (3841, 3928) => 1.15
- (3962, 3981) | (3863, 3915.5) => 0.75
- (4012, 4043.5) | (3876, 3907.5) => 1.34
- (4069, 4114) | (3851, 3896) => 1.30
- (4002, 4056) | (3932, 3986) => 1.50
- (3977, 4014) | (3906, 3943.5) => 1.43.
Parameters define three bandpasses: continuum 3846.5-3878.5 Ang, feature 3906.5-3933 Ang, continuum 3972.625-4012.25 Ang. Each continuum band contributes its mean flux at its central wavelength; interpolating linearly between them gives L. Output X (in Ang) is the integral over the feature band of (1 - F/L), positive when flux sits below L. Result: 3.32 Ang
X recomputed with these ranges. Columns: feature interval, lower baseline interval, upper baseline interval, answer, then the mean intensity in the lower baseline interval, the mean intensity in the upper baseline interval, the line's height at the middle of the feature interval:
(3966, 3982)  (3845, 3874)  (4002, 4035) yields 5.8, 15.1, 17.3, 16.7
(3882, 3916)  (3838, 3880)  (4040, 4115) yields 1.1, 14.6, 16.7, 15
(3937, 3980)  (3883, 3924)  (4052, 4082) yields 8.5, 14.7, 16.7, 15.4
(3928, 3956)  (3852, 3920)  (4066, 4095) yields 8.2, 14.7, 17.2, 15.4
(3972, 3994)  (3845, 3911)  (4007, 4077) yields 0.7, 14.7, 17.2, 16.3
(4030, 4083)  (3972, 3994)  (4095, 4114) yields -4.8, 15.8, 15.4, 15.6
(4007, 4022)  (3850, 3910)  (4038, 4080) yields -1.4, 14.4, 17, 16.4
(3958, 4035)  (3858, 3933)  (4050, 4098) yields 2.3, 14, 17.1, 15.8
